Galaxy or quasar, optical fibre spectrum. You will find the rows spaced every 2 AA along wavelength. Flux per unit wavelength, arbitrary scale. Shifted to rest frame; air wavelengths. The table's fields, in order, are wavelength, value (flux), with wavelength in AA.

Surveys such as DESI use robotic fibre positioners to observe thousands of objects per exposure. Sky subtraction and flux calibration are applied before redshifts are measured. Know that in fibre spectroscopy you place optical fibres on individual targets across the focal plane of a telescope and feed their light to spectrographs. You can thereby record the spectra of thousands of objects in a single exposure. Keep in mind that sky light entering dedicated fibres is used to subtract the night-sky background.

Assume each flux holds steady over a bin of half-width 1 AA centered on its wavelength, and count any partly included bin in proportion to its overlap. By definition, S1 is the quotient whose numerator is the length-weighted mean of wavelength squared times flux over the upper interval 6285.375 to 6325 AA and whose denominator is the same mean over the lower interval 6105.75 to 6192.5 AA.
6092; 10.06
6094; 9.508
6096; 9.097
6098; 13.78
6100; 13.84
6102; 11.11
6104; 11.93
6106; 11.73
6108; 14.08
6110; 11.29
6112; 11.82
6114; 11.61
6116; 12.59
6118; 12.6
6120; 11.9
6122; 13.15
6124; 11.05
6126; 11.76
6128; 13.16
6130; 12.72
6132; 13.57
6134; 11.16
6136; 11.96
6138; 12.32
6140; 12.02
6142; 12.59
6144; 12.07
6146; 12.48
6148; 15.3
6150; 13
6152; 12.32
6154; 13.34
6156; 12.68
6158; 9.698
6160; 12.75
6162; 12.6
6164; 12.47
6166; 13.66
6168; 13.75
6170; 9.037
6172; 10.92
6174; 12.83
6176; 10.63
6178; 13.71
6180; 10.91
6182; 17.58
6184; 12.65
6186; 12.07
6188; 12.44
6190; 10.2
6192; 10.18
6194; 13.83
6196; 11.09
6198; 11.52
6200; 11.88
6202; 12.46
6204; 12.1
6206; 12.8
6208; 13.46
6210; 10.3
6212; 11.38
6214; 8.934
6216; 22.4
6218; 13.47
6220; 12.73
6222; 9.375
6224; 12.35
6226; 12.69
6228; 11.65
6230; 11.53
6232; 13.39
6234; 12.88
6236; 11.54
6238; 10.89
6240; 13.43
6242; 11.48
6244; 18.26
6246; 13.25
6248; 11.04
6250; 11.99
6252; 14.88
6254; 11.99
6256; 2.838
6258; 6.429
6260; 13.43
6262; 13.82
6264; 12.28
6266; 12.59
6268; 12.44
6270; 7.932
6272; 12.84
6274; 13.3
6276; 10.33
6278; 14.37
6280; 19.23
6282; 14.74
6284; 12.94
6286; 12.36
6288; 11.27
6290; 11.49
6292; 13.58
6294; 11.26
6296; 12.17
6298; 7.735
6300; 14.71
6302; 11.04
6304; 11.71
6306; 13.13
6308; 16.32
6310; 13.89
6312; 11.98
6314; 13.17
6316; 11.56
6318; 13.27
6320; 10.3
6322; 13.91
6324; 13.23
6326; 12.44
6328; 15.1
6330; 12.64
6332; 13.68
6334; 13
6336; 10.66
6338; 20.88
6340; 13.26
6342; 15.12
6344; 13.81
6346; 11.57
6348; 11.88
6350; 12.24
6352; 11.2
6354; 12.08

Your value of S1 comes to 1.06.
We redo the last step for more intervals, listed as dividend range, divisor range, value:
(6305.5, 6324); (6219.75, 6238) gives 1.13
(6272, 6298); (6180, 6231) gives 1.06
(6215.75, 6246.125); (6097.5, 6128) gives 1.10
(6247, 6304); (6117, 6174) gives 1.01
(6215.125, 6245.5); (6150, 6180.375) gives 1.11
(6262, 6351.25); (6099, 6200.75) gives 1.10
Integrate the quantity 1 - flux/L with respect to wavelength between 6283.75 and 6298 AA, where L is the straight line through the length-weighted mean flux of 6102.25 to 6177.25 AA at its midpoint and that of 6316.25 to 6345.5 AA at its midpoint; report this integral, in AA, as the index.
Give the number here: 1.6 AA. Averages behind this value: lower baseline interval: 12.3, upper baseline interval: 13.6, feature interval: 11.8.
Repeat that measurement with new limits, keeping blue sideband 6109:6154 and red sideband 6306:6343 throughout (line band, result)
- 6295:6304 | 1.3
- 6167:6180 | 0.9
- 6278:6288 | -0.8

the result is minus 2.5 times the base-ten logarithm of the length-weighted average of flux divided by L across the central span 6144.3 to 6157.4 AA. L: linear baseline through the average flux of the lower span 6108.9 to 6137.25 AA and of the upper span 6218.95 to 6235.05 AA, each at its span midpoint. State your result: -0.08 mag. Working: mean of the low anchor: 12.2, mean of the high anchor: 12.1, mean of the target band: 13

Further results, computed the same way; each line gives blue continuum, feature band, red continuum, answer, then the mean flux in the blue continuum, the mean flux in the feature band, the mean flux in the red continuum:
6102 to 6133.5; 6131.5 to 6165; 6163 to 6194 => -0.02 mag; 12.3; 12.5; 12.3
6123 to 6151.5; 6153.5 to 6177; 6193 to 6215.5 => 0.03 mag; 12.5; 12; 12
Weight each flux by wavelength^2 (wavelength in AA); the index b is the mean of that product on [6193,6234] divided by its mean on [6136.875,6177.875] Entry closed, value 1.0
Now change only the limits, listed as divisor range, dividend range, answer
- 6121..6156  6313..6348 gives 1.13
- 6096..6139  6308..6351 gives 1.16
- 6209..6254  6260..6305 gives 1.00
